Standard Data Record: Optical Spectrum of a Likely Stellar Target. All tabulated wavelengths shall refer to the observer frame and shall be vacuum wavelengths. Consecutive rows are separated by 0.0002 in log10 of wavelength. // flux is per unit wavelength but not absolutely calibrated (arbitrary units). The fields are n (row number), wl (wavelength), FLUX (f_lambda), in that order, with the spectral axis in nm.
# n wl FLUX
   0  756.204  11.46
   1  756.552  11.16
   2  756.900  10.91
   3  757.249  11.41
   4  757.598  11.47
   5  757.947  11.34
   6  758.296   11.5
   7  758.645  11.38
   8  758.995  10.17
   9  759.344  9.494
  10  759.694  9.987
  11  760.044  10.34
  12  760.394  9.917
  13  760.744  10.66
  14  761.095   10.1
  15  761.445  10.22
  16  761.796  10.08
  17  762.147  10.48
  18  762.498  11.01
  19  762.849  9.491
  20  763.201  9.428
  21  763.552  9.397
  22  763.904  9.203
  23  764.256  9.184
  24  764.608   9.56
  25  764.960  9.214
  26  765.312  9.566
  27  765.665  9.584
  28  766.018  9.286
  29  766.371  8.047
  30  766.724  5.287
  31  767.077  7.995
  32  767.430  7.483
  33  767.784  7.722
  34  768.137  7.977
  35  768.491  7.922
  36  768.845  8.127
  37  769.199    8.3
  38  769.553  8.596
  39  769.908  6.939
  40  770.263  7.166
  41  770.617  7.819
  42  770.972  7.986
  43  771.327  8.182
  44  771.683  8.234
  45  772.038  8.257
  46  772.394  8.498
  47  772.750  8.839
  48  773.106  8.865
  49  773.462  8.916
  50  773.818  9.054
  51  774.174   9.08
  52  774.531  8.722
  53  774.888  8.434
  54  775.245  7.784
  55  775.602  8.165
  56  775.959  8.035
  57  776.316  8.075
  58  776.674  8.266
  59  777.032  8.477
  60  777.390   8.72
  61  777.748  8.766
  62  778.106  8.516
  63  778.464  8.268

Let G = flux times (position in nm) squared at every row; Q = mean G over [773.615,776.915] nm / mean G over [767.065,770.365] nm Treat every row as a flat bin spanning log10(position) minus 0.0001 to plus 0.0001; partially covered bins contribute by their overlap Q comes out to 1.09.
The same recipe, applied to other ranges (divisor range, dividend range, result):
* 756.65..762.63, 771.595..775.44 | 0.84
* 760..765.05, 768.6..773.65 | 0.85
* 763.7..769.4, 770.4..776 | 1.02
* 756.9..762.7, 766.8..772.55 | 0.77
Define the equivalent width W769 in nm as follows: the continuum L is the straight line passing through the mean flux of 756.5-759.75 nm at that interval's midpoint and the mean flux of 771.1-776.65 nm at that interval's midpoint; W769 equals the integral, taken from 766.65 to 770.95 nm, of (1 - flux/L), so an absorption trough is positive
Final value 0.73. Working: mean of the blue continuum 10.9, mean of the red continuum 8.47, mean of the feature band 7.68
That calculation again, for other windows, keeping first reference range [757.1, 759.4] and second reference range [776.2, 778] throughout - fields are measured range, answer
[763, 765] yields 0.178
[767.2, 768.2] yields 0.209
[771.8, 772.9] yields 0.074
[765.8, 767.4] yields 0.358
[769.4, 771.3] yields 0.336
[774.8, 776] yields 0.085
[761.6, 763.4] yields 0.064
